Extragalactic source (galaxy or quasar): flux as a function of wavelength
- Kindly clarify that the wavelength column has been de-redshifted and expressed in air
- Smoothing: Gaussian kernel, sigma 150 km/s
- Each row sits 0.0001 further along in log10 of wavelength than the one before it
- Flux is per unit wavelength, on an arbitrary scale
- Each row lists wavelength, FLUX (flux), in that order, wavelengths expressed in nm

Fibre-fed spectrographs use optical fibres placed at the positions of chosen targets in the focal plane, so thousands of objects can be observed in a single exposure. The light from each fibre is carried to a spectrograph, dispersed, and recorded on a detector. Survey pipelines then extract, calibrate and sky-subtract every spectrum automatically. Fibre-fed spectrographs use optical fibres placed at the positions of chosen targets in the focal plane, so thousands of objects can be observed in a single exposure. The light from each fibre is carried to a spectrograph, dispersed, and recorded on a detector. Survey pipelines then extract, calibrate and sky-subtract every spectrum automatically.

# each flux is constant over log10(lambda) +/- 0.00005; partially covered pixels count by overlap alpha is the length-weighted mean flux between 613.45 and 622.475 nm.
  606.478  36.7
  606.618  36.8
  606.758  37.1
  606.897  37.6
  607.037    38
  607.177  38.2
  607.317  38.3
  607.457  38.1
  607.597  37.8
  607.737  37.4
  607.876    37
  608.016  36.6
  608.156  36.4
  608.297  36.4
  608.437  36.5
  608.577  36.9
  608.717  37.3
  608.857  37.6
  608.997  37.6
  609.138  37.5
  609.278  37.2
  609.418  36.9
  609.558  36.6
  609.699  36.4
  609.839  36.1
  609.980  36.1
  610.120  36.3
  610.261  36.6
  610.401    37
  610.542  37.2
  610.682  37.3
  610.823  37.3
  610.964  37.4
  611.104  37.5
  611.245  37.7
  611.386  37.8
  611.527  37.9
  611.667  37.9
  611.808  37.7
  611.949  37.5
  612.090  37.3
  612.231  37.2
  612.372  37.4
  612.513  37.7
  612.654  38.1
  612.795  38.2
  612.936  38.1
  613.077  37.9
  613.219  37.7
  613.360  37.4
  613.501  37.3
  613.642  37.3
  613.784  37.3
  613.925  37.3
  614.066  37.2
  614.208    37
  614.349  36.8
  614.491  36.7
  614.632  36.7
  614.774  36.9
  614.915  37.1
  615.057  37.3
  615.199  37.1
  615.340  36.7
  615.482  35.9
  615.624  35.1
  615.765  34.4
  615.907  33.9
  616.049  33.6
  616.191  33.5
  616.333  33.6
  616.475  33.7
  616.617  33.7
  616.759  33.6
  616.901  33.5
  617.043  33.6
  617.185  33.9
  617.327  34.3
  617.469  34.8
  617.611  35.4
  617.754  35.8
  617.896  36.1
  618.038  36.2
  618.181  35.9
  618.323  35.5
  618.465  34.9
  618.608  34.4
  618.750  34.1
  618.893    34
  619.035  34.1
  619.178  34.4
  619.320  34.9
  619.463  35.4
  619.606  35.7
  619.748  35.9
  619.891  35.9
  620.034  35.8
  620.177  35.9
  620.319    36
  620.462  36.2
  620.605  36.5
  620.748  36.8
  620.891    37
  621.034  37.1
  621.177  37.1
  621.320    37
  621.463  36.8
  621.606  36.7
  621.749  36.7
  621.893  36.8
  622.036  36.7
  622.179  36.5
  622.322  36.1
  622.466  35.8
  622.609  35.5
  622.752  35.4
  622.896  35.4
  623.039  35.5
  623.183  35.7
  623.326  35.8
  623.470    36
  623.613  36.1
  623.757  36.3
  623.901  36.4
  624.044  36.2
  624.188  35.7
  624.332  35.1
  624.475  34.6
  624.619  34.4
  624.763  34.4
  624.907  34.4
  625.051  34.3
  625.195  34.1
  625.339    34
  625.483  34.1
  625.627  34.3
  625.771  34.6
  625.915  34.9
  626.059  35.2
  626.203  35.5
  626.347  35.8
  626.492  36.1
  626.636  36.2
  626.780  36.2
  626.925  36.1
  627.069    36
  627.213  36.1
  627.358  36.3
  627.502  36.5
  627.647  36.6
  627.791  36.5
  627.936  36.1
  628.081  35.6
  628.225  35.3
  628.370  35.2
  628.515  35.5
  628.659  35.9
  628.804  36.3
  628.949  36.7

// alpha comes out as 35.7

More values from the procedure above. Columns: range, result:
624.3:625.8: 34.4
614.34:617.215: 35.1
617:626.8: 35.5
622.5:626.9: 35.3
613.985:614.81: 36.9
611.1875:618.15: 36.2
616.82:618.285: 35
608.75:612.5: 37.2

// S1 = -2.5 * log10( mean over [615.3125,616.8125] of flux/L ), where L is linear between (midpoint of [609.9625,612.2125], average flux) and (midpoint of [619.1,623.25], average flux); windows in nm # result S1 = 0.08 mag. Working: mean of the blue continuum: 37.3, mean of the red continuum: 36.1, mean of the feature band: 34.3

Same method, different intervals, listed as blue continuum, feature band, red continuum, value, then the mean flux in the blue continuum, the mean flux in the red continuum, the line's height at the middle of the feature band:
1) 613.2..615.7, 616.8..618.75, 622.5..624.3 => 0.05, 36.9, 35.8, 36.5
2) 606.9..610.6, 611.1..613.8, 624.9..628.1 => -0.03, 37.1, 35.5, 36.7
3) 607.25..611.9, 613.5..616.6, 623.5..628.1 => 0.02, 37.2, 35.5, 36.6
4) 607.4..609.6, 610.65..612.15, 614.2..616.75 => -0.03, 37.1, 35.5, 36.4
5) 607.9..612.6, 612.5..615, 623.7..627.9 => -0.02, 37.1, 35.4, 36.7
